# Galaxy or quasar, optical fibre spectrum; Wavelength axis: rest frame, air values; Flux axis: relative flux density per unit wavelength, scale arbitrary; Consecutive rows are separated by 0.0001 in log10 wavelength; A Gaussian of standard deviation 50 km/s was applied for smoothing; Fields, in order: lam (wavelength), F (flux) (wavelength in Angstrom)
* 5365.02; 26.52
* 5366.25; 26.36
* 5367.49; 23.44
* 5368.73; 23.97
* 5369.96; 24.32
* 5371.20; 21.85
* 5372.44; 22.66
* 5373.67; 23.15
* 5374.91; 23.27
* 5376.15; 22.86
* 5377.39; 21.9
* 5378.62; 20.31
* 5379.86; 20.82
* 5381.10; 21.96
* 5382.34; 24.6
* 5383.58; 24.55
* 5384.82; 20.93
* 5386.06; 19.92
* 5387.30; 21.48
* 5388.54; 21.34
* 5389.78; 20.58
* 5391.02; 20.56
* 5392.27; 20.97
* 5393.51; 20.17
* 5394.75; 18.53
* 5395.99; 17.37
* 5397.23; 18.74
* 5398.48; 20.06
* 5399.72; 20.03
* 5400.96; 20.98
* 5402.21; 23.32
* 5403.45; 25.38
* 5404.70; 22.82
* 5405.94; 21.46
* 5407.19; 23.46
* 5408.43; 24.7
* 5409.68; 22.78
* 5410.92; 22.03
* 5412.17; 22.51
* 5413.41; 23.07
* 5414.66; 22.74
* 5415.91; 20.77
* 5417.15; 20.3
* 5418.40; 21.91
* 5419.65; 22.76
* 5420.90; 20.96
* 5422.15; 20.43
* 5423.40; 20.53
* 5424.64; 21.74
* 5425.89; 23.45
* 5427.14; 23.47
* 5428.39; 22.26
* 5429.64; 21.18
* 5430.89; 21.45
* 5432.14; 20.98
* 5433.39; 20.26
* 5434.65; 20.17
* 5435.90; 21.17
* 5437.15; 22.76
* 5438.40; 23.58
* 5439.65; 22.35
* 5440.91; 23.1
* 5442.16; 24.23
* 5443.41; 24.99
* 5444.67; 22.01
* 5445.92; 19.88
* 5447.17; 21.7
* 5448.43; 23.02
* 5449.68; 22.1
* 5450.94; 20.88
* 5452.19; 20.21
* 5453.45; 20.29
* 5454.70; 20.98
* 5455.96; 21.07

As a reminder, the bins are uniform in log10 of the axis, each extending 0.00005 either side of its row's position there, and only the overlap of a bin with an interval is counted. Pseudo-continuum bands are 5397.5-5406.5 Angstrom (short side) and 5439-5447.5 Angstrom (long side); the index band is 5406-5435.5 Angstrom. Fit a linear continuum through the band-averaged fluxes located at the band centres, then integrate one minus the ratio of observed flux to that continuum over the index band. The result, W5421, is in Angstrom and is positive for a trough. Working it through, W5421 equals 0.4 Angstrom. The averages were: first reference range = 21.9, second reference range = 22.7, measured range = 21.9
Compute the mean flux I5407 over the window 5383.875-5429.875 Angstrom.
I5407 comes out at 21.5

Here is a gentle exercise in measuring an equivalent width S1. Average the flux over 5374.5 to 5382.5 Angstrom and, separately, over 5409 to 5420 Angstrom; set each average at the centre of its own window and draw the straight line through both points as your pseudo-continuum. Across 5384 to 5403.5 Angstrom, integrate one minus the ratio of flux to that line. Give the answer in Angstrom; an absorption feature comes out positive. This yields 1.4 Angstrom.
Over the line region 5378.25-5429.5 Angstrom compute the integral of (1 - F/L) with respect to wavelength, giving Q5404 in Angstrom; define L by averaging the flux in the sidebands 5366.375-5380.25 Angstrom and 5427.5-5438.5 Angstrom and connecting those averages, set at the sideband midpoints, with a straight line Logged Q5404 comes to 1.07 Angstrom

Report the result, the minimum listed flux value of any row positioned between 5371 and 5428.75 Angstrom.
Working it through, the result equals 17.37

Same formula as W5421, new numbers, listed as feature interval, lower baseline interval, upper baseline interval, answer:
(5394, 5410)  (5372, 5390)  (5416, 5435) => 0.2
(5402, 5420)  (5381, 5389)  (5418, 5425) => -0.9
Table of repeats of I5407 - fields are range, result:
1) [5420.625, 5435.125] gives 21.4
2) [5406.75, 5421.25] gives 22.3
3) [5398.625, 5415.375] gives 22.6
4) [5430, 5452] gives 22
